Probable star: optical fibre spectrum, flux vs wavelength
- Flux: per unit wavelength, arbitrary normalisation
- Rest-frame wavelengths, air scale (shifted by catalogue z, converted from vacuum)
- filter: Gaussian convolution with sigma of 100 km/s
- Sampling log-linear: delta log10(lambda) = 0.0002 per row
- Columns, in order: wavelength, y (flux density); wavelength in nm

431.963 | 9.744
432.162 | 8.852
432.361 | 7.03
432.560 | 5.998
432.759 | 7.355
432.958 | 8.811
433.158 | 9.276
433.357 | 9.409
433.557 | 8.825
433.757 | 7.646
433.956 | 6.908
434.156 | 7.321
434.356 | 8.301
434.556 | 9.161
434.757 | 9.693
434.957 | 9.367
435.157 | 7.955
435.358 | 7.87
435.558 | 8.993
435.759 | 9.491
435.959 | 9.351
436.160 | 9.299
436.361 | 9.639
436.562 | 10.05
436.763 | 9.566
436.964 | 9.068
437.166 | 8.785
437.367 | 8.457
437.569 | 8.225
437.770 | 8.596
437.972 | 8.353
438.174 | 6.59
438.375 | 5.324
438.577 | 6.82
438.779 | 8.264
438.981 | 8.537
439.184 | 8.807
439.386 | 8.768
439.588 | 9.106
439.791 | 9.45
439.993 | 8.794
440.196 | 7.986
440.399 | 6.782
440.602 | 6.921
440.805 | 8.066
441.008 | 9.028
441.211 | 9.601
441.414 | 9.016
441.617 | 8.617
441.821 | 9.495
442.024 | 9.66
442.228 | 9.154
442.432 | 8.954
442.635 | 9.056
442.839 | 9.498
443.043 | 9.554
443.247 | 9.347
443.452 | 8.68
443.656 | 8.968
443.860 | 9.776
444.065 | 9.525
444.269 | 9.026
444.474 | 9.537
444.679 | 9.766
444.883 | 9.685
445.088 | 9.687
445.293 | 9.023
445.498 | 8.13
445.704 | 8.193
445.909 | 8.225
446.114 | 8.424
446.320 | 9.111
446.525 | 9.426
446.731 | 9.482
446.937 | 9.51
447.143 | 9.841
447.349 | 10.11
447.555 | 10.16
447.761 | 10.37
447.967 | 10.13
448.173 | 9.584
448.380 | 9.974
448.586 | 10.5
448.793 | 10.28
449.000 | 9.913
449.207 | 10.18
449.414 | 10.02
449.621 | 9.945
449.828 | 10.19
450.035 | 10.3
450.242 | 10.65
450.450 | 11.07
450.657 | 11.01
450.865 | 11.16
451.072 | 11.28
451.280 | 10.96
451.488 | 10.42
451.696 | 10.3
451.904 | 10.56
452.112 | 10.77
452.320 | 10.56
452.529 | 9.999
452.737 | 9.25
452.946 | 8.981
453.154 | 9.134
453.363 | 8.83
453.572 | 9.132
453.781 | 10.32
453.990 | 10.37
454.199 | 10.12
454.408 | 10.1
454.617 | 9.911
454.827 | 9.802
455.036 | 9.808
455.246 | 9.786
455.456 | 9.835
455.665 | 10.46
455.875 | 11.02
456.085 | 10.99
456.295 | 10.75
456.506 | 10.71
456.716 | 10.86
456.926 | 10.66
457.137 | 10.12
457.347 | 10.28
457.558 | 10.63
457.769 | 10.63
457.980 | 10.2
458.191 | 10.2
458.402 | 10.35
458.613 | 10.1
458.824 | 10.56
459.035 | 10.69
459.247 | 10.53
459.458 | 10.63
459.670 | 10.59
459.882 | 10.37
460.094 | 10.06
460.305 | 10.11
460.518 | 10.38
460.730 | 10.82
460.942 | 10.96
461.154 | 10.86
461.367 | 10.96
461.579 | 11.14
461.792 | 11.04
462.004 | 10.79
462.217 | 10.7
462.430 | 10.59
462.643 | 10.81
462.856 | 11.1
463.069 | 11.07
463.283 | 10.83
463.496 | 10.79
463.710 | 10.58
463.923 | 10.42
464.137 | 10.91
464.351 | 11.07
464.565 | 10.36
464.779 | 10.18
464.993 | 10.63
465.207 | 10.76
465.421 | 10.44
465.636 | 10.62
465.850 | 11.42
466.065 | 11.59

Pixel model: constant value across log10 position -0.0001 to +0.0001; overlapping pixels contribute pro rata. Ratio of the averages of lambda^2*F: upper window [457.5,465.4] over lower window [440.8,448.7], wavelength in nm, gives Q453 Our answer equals 1.22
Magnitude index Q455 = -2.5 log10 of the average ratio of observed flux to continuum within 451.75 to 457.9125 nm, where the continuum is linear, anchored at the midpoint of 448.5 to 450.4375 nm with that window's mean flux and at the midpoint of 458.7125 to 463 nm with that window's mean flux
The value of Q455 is 0.03 mag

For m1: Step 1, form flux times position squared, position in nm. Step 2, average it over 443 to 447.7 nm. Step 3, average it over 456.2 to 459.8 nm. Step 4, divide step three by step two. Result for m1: 1.2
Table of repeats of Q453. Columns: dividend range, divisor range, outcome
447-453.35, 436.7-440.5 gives 1.31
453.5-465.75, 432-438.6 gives 1.39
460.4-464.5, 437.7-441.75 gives 1.46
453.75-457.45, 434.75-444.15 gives 1.27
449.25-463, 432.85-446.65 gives 1.28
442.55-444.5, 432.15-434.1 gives 1.22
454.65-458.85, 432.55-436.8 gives 1.32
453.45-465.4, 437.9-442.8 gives 1.36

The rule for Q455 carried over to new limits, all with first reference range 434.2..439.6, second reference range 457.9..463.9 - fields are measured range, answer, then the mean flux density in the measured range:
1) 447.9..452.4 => -0.08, 10.4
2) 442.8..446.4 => 0.02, 9.11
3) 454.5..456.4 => -0.01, 10.3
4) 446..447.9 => -0.02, 9.61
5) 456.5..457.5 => -0.02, 10.5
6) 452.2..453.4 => 0.05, 9.51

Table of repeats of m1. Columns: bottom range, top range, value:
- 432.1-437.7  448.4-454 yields 1.28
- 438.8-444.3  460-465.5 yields 1.32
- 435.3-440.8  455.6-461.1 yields 1.37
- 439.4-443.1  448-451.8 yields 1.23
